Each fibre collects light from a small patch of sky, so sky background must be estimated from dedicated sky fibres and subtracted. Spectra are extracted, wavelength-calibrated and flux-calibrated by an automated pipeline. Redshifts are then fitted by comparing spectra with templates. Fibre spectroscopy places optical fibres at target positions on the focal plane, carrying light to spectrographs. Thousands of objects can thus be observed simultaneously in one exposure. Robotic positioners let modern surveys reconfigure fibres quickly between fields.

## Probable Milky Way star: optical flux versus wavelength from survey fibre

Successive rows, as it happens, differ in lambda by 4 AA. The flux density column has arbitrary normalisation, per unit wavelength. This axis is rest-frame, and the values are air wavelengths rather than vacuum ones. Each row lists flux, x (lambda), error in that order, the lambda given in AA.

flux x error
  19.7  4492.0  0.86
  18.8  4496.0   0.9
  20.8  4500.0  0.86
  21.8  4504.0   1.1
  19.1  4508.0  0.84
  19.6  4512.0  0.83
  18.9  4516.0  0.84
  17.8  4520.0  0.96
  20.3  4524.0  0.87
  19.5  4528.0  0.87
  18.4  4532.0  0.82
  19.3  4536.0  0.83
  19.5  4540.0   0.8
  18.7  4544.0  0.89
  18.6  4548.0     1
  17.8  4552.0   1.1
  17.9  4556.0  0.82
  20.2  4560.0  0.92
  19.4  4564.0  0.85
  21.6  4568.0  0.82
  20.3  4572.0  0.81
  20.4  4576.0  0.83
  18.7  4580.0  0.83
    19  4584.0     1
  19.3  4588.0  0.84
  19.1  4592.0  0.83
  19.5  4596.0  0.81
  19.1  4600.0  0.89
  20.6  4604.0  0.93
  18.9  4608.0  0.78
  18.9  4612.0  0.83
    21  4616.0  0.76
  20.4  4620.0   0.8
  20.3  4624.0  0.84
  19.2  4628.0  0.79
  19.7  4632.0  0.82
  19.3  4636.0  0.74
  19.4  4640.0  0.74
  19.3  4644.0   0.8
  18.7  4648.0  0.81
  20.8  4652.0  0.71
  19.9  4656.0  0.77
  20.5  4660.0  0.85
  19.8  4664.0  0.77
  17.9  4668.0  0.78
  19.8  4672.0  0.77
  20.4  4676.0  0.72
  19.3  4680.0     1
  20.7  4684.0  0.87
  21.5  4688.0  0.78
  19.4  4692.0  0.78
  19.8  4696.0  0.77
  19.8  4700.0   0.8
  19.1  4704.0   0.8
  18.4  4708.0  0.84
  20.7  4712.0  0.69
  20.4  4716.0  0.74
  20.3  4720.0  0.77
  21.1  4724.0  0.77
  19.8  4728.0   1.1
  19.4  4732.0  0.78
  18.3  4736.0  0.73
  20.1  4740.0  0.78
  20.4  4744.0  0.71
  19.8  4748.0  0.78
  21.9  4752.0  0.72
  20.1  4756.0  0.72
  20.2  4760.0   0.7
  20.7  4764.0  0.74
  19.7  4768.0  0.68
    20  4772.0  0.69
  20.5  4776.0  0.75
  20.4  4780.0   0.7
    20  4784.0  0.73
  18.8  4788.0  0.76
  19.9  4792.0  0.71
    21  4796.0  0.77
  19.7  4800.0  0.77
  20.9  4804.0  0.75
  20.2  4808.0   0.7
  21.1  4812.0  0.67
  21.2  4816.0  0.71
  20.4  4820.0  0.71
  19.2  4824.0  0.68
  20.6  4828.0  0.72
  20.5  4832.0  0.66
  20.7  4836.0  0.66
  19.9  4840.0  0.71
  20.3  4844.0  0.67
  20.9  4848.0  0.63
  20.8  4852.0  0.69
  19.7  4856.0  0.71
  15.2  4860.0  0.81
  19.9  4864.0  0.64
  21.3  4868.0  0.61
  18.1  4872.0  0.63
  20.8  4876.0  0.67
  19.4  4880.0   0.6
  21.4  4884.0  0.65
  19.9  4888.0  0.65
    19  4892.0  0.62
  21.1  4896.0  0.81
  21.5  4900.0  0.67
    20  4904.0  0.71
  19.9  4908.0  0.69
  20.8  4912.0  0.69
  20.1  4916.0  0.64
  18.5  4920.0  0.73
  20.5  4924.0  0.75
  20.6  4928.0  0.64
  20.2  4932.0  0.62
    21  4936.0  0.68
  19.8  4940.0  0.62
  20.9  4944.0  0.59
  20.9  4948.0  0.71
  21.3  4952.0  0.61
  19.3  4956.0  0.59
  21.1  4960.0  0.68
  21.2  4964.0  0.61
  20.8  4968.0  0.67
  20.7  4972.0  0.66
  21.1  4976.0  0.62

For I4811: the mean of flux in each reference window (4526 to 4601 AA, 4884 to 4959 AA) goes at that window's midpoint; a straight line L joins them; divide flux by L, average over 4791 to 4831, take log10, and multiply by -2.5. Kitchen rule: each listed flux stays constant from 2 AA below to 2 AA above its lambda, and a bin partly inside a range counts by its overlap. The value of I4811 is -0.02 mag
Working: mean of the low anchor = 19.3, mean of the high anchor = 20.3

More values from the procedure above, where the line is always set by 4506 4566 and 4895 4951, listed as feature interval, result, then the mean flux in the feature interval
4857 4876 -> 0.07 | 18.9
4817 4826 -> 0.00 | 20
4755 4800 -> -0.01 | 20.1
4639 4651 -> 0.01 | 19.2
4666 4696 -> -0.02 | 19.9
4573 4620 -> -0.02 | 19.6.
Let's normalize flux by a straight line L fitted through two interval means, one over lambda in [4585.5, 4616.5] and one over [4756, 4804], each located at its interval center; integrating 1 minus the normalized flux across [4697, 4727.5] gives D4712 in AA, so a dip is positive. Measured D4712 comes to -0.1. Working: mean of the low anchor 19.5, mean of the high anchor 20.1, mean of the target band 20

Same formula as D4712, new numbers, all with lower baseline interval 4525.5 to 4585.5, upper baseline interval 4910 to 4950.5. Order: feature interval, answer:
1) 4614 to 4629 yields -0.6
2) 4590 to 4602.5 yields 0.1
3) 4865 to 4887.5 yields 0.0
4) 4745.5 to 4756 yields -0.4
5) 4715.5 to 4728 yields -0.5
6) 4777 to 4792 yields 0.1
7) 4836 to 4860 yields 0.2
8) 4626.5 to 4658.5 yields 0.0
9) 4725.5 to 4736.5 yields 0.2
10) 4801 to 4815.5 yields -0.5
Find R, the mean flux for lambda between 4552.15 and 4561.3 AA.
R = 18.7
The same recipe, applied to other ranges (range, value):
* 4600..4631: 19.8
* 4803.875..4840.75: 20.5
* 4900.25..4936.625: 20.2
